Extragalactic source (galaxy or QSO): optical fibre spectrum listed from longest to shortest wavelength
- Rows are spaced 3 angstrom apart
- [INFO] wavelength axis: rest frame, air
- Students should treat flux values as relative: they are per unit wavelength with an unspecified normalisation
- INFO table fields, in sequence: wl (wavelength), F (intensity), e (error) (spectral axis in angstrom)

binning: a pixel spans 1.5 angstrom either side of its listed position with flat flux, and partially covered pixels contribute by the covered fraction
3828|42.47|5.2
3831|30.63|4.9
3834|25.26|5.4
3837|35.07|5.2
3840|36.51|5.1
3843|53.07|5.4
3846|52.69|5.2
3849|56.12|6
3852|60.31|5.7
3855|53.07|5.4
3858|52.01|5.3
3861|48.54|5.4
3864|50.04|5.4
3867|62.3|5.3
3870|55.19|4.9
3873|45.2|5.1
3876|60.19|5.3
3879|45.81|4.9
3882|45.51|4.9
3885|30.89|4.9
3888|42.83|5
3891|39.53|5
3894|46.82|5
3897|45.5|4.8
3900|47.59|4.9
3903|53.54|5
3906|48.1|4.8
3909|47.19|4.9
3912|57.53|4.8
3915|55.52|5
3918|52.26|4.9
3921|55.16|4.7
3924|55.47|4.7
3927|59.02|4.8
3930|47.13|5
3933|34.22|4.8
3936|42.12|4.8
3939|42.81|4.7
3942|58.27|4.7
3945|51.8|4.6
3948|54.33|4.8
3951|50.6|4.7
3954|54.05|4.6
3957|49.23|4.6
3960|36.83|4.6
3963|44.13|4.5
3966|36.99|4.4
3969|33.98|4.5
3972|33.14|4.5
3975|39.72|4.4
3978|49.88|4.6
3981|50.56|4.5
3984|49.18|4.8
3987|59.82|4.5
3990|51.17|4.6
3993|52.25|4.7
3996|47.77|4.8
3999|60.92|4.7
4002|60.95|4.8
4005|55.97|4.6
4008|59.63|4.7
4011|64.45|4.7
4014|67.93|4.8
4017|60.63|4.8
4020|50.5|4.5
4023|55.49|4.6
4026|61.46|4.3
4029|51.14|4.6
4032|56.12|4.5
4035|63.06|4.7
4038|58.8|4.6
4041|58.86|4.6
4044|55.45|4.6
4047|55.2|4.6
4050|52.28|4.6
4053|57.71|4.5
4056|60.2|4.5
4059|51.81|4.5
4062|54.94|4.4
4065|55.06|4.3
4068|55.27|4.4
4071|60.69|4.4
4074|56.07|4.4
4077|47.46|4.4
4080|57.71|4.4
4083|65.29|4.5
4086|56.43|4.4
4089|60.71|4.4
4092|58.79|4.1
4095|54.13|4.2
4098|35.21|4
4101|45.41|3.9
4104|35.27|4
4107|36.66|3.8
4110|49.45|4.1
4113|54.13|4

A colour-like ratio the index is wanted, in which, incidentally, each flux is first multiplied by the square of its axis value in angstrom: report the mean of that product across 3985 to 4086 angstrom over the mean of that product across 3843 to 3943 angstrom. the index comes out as 1.23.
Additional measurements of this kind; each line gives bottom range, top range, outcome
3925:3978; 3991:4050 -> 1.31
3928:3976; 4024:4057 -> 1.34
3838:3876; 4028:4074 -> 1.19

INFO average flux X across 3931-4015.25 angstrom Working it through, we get 49.7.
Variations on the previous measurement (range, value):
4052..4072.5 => 56.5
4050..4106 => 53.6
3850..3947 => 49.8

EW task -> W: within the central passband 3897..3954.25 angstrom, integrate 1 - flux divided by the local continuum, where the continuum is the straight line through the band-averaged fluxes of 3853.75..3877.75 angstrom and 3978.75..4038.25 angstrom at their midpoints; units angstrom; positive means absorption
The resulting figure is 4.23 angstrom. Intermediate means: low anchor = 53.2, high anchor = 56.8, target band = 50.7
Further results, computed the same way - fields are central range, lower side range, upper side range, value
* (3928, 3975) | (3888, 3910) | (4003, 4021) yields 7.22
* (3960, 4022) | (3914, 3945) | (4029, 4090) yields 2.64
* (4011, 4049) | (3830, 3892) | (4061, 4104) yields -4.29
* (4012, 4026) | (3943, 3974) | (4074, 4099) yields -2.73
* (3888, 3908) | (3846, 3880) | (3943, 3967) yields 1.86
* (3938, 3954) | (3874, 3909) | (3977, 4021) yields -0.26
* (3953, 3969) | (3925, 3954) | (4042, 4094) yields 2.38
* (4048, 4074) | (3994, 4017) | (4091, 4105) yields -2.44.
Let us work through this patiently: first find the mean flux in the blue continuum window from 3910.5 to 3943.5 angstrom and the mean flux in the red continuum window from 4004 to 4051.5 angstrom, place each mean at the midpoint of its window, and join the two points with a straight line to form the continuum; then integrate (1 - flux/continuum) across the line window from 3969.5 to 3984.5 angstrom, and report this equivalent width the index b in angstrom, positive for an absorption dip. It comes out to 3.0 angstrom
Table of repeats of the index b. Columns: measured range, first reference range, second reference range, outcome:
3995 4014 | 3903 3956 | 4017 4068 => -1.7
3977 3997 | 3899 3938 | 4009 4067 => 1.0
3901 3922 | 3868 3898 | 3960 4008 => -2.6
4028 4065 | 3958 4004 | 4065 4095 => -1.7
